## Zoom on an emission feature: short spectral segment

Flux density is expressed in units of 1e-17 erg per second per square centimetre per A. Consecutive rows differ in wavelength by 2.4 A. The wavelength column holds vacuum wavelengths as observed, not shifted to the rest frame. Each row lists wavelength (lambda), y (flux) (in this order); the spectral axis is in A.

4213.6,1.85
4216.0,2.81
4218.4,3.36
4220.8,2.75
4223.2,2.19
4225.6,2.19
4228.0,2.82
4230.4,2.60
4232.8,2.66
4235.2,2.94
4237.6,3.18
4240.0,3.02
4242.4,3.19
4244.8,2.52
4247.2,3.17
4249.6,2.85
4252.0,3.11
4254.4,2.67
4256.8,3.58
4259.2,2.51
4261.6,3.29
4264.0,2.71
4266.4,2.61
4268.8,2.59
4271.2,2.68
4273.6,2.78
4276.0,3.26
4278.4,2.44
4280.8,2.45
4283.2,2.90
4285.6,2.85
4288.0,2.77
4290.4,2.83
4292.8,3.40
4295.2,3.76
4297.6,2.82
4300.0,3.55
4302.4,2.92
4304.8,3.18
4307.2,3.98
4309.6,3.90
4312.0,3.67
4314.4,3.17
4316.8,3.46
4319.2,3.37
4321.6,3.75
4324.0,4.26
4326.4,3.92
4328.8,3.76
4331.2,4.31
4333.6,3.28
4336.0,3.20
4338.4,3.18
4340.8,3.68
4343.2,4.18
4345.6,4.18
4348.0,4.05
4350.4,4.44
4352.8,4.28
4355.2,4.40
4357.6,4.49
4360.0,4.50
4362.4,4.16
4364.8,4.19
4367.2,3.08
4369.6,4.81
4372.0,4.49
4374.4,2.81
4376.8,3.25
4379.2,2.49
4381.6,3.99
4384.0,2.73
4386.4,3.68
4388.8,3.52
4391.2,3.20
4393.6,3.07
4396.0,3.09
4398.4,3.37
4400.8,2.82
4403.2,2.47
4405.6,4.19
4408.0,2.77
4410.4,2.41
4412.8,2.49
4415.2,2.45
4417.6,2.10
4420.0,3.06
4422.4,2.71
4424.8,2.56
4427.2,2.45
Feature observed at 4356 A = C III]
